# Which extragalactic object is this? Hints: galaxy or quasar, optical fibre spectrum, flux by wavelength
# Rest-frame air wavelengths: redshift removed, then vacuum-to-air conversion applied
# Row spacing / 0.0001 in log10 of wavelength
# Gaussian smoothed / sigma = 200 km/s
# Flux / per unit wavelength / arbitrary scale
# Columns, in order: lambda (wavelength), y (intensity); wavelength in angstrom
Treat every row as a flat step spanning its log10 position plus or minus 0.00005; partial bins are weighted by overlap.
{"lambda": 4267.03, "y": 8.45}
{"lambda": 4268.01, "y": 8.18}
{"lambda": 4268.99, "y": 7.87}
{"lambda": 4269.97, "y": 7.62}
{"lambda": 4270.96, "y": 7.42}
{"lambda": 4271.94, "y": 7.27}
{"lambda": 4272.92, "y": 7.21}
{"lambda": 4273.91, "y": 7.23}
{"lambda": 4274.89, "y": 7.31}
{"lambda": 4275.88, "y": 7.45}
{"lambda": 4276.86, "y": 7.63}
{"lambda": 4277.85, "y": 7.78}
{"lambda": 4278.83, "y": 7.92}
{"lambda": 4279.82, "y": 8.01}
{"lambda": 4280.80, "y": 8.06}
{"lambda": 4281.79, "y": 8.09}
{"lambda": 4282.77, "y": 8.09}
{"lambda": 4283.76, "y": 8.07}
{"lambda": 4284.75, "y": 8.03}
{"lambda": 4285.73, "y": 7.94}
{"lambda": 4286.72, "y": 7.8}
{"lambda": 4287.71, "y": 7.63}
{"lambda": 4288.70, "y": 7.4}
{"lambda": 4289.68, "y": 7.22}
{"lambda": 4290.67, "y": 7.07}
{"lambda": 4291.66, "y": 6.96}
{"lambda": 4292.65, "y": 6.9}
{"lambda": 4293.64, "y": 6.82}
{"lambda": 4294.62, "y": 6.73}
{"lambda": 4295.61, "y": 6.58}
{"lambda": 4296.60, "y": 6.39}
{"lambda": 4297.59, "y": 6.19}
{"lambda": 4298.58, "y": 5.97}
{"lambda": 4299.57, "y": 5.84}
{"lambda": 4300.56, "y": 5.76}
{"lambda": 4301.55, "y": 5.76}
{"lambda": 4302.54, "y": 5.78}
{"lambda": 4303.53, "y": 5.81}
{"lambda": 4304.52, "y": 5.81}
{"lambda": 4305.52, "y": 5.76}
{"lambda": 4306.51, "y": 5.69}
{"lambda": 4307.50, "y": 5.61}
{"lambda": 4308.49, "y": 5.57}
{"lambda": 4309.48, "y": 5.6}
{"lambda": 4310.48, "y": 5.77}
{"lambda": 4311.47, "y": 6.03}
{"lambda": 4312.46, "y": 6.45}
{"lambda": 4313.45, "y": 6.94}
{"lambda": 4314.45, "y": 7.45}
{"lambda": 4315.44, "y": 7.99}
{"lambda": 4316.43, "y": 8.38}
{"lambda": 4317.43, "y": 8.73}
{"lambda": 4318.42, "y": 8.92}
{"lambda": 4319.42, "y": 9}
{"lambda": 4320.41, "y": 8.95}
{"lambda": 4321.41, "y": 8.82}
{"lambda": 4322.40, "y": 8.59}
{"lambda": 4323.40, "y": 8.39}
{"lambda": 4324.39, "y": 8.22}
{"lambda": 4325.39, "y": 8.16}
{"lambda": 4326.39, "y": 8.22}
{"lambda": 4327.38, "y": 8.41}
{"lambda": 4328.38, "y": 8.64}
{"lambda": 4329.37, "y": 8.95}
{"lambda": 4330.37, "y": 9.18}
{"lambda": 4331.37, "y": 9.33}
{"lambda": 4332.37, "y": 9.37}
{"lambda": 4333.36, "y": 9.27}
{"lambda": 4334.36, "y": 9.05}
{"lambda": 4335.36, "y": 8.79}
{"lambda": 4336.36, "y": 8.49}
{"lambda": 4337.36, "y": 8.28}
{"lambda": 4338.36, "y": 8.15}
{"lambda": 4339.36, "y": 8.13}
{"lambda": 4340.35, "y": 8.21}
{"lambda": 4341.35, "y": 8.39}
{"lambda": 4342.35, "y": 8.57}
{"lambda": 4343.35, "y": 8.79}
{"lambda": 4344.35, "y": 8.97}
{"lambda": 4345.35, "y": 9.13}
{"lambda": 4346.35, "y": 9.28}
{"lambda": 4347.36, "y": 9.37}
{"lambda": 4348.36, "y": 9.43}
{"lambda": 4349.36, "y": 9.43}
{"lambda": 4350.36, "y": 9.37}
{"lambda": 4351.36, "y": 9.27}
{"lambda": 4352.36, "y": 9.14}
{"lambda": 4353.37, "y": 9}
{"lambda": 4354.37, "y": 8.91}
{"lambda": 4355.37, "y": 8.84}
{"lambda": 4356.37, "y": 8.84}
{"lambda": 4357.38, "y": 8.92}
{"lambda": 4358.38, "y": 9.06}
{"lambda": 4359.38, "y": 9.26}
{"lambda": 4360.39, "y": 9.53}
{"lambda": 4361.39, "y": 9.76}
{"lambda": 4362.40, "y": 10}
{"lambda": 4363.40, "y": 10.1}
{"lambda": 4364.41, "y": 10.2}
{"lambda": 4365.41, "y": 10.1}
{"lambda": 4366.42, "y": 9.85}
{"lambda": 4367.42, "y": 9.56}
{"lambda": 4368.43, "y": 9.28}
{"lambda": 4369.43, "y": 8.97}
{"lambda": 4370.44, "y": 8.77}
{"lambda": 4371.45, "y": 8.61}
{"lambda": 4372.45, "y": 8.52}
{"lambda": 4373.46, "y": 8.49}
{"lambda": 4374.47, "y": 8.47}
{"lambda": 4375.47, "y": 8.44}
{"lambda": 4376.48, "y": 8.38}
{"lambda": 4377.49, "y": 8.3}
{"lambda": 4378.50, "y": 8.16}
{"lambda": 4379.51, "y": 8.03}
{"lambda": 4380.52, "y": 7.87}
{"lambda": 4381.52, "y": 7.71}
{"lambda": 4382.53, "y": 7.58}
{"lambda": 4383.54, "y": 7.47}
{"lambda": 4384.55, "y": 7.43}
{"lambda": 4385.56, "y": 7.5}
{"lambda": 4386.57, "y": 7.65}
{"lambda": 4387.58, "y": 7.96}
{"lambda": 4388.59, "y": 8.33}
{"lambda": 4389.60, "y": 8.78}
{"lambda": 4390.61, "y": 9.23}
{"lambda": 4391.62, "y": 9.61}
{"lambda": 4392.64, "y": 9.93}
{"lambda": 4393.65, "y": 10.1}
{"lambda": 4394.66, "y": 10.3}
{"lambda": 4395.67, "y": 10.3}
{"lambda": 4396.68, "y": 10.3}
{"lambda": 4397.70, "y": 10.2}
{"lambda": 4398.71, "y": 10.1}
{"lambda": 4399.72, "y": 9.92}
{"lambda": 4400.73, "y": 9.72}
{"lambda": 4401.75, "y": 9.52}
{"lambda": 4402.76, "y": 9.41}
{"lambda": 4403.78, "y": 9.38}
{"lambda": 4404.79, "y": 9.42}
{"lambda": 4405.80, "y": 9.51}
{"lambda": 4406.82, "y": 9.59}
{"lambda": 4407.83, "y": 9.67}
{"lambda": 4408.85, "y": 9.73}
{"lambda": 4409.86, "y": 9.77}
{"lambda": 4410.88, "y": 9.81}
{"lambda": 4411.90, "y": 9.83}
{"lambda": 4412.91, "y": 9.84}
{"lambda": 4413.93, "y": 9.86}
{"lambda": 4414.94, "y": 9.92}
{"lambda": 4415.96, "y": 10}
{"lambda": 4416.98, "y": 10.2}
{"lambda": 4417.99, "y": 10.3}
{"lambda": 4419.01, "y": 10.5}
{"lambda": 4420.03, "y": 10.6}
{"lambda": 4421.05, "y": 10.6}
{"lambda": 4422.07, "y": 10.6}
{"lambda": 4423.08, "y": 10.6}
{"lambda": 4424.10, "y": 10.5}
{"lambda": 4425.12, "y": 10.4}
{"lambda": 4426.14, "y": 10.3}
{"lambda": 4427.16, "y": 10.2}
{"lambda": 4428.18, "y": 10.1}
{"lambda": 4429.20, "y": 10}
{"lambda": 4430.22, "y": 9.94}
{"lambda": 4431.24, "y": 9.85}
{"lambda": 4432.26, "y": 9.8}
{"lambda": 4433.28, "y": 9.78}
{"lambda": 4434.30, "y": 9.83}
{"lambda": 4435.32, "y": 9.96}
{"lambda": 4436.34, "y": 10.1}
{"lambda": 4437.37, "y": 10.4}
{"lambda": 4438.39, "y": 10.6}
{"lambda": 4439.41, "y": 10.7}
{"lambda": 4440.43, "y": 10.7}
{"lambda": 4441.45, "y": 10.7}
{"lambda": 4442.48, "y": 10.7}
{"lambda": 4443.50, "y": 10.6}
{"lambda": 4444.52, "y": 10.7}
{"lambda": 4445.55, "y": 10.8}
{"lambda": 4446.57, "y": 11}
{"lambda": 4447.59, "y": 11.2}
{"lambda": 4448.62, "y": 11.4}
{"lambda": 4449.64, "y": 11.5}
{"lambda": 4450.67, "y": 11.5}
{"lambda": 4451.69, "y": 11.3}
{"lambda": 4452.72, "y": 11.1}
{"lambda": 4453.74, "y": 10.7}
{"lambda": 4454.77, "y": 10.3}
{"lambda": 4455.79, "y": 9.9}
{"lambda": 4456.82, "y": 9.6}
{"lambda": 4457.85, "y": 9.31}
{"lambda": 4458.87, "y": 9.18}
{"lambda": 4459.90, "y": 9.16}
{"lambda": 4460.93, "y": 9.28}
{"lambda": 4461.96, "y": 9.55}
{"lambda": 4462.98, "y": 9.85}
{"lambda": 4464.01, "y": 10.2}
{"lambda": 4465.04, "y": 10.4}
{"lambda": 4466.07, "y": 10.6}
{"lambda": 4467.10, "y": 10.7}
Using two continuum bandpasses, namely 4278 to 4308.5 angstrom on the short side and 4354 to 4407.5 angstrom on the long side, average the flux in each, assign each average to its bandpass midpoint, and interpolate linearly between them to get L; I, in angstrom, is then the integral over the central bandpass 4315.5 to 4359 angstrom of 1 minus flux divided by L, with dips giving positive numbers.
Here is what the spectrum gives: -4.7 angstrom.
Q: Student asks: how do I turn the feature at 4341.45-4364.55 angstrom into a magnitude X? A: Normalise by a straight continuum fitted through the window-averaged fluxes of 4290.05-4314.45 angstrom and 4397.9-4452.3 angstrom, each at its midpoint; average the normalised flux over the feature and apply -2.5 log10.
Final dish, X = -0.17 mag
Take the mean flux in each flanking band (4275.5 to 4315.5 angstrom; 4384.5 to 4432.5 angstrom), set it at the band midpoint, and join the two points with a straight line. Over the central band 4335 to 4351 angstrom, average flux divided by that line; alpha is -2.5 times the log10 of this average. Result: -0.10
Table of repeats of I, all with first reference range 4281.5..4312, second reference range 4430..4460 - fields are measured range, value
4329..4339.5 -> -1.78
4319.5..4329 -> -1.58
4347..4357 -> -1.41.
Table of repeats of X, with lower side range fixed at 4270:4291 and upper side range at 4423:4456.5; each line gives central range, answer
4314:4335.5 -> -0.03 mag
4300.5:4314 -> 0.35 mag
